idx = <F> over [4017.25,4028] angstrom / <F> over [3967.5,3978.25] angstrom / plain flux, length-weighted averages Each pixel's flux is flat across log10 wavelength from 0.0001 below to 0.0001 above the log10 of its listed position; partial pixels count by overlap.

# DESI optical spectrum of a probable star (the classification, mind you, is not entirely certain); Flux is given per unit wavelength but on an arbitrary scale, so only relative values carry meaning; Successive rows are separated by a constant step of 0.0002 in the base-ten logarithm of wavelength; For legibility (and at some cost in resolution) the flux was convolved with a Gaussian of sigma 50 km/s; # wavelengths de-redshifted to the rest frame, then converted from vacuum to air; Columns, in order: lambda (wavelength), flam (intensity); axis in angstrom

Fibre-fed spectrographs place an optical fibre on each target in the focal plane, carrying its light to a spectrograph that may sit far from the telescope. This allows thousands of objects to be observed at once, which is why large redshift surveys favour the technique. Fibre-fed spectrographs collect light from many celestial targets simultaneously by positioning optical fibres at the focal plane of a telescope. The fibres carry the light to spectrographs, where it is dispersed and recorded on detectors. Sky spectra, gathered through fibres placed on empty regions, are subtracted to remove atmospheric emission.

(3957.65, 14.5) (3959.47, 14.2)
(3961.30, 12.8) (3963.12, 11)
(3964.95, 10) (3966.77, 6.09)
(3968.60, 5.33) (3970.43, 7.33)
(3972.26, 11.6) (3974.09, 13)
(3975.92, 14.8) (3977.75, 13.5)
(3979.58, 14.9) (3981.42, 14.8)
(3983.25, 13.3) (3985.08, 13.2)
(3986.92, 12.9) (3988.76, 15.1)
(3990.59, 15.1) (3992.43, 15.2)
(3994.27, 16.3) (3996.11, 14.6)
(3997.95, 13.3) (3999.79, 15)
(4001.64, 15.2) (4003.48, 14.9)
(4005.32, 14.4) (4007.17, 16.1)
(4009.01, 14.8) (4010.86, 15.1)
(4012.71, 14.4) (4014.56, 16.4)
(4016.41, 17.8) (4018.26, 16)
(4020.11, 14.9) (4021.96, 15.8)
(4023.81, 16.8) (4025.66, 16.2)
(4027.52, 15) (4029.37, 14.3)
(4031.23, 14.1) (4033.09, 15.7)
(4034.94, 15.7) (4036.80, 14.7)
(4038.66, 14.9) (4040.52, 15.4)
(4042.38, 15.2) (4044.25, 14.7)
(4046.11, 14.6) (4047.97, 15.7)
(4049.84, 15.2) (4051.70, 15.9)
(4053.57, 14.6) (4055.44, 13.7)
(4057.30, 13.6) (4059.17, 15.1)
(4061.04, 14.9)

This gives 1.47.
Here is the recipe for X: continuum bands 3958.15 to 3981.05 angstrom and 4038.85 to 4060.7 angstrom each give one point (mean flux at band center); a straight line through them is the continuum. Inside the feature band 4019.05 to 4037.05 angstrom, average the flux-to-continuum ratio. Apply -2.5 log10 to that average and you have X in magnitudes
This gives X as -0.11 mag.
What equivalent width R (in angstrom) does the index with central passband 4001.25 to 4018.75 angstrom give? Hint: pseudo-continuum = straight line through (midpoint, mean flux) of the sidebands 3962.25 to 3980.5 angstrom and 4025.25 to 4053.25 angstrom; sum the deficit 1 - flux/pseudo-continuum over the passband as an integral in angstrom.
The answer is -3.0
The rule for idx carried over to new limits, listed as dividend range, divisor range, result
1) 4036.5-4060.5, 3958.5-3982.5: 1.29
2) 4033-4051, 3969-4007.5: 1.09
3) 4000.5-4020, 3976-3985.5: 1.10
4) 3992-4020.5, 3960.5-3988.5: 1.30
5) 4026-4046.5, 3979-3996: 1.03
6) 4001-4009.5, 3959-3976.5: 1.45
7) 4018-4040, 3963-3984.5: 1.35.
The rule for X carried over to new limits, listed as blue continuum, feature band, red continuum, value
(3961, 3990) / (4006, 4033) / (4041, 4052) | -0.12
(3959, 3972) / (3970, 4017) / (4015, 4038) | -0.18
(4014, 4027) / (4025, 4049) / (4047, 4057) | 0.03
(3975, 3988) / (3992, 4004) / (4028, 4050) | -0.05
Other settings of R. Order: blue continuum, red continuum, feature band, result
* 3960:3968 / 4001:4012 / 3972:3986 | -2.3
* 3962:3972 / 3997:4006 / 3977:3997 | -4.4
